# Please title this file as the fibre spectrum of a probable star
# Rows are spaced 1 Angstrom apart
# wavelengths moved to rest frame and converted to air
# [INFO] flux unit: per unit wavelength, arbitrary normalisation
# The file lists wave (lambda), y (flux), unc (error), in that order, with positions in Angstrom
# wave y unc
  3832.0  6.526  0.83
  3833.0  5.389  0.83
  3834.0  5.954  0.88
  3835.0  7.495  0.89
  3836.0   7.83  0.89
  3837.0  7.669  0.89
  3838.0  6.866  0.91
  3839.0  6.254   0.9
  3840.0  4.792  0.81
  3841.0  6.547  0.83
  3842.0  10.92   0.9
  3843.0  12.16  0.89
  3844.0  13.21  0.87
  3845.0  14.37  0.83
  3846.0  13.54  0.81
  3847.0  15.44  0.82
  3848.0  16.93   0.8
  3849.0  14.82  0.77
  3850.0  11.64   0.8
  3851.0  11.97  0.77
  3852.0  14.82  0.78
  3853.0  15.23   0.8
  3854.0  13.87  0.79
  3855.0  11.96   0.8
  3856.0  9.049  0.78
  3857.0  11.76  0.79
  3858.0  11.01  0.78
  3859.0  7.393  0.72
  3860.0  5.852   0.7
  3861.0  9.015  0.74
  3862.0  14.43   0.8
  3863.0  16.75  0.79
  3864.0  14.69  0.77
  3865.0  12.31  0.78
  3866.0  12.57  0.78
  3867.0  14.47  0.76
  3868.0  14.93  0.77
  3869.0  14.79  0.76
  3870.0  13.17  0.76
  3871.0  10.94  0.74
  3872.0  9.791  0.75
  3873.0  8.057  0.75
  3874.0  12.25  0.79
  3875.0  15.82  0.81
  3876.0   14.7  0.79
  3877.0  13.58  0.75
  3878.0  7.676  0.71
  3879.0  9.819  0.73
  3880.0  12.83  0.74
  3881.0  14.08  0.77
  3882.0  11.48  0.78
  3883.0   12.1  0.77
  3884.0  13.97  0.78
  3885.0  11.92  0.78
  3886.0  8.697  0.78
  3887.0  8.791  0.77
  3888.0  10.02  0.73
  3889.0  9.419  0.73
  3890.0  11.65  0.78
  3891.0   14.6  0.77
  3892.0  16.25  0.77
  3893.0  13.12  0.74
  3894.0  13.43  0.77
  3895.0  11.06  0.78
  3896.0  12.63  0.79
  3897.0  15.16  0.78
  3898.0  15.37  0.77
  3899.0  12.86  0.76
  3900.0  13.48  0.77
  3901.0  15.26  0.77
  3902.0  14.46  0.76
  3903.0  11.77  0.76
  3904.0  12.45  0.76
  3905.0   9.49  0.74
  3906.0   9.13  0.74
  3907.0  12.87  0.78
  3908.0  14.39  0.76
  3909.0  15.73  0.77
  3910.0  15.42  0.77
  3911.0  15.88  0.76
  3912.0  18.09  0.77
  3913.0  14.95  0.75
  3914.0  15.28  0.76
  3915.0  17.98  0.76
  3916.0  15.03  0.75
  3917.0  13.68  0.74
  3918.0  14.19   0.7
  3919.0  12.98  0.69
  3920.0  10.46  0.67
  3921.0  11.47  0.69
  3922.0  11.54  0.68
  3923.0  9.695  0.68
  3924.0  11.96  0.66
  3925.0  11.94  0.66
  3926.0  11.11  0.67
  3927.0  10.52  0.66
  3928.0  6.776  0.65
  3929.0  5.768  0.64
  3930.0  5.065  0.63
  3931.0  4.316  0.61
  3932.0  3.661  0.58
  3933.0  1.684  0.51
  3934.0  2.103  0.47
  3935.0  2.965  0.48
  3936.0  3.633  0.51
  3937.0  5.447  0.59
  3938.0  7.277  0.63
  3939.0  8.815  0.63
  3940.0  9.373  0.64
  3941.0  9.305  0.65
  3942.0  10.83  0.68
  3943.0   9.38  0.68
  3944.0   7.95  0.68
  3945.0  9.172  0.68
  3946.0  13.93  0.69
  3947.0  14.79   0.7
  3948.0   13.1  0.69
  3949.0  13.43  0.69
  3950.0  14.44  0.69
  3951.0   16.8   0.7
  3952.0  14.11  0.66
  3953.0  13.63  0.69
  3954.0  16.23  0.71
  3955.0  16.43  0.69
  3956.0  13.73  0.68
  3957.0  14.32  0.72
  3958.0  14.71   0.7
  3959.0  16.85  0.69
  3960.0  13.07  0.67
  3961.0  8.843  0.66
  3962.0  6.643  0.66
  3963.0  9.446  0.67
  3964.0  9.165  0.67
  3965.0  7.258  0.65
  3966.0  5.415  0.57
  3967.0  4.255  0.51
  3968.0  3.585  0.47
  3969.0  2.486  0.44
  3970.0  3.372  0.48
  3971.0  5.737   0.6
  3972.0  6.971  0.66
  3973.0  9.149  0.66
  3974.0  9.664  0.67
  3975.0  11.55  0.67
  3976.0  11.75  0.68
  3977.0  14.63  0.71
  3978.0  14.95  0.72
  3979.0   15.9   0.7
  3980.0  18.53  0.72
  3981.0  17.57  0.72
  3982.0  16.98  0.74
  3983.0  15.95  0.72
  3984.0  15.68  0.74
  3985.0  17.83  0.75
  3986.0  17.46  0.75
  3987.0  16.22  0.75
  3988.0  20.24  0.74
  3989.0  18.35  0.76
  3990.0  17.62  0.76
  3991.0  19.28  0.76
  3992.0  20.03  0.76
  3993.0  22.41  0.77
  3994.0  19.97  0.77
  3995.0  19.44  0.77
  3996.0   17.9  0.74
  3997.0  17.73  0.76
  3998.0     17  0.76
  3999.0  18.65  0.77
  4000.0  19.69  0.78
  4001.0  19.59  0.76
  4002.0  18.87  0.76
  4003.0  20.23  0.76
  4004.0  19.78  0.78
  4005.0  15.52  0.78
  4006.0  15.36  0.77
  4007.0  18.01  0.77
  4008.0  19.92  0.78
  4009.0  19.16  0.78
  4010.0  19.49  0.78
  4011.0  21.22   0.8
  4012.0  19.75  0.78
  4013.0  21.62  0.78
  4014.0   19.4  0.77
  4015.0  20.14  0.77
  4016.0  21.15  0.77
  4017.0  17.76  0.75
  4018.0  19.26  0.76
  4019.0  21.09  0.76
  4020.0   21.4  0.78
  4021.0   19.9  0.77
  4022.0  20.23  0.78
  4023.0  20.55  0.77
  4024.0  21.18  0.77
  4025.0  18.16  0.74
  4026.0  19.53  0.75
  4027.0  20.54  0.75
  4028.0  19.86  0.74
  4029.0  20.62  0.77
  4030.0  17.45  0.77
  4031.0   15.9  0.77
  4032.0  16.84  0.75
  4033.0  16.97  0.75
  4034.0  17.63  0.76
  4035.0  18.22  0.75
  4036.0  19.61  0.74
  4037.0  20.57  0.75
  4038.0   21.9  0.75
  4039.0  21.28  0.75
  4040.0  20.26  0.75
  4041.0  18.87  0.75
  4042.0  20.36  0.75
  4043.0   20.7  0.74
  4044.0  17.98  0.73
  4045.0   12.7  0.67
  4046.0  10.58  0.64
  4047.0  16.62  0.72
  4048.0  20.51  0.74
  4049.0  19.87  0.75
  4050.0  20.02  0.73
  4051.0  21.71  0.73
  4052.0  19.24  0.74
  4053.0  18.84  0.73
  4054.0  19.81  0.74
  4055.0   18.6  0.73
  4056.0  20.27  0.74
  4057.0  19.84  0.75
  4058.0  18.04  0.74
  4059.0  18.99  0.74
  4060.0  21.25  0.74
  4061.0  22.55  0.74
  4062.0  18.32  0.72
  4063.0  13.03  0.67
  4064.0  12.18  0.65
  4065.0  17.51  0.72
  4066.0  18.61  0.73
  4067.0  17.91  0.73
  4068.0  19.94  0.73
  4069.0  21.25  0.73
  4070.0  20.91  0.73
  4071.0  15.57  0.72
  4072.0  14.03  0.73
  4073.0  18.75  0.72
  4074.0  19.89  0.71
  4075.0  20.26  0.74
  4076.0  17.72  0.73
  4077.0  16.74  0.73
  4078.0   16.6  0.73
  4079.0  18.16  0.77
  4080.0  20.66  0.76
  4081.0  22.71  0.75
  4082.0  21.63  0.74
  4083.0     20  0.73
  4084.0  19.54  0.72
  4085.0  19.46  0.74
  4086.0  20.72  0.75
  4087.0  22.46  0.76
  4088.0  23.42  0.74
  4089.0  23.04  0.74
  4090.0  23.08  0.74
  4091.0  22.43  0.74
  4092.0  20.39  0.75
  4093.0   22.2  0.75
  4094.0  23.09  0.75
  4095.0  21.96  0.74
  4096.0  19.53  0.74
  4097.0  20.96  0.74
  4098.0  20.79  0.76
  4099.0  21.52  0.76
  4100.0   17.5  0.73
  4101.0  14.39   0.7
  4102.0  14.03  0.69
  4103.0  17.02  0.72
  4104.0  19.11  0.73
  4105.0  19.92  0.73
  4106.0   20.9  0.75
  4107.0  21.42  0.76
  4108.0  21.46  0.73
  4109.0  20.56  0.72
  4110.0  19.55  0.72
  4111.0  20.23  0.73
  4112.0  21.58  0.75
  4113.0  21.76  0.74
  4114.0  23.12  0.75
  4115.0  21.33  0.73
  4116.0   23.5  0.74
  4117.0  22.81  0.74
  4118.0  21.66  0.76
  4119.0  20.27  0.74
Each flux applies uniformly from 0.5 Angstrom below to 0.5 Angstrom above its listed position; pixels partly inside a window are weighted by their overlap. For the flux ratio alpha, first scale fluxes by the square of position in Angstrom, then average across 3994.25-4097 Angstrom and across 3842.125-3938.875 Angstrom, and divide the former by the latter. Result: 1.77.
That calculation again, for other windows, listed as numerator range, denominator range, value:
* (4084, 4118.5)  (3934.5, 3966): 2.03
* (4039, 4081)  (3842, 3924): 1.58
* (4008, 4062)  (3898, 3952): 1.85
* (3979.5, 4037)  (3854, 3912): 1.62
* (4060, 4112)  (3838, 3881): 1.82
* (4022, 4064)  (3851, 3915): 1.61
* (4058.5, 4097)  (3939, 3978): 1.95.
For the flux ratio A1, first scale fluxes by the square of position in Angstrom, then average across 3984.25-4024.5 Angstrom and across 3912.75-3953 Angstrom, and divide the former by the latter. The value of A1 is 1.96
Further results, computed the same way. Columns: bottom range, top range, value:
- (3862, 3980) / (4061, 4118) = 1.89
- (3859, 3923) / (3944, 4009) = 1.17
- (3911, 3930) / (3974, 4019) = 1.53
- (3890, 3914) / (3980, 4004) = 1.40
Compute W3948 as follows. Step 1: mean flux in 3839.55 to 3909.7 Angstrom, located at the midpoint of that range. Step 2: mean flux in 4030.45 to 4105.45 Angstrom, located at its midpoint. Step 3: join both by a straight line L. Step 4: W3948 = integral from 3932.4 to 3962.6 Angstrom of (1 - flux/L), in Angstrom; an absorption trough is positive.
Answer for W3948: 8.6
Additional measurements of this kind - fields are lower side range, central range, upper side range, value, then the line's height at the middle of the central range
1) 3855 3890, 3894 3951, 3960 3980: -4.91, 10.2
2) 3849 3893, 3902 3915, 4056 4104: -0.50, 13.4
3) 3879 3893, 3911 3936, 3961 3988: 3.31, 11.6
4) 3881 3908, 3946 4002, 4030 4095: 5.95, 15.6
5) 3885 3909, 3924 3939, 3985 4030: 8.63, 14.6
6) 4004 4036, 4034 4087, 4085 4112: 2.51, 19.8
